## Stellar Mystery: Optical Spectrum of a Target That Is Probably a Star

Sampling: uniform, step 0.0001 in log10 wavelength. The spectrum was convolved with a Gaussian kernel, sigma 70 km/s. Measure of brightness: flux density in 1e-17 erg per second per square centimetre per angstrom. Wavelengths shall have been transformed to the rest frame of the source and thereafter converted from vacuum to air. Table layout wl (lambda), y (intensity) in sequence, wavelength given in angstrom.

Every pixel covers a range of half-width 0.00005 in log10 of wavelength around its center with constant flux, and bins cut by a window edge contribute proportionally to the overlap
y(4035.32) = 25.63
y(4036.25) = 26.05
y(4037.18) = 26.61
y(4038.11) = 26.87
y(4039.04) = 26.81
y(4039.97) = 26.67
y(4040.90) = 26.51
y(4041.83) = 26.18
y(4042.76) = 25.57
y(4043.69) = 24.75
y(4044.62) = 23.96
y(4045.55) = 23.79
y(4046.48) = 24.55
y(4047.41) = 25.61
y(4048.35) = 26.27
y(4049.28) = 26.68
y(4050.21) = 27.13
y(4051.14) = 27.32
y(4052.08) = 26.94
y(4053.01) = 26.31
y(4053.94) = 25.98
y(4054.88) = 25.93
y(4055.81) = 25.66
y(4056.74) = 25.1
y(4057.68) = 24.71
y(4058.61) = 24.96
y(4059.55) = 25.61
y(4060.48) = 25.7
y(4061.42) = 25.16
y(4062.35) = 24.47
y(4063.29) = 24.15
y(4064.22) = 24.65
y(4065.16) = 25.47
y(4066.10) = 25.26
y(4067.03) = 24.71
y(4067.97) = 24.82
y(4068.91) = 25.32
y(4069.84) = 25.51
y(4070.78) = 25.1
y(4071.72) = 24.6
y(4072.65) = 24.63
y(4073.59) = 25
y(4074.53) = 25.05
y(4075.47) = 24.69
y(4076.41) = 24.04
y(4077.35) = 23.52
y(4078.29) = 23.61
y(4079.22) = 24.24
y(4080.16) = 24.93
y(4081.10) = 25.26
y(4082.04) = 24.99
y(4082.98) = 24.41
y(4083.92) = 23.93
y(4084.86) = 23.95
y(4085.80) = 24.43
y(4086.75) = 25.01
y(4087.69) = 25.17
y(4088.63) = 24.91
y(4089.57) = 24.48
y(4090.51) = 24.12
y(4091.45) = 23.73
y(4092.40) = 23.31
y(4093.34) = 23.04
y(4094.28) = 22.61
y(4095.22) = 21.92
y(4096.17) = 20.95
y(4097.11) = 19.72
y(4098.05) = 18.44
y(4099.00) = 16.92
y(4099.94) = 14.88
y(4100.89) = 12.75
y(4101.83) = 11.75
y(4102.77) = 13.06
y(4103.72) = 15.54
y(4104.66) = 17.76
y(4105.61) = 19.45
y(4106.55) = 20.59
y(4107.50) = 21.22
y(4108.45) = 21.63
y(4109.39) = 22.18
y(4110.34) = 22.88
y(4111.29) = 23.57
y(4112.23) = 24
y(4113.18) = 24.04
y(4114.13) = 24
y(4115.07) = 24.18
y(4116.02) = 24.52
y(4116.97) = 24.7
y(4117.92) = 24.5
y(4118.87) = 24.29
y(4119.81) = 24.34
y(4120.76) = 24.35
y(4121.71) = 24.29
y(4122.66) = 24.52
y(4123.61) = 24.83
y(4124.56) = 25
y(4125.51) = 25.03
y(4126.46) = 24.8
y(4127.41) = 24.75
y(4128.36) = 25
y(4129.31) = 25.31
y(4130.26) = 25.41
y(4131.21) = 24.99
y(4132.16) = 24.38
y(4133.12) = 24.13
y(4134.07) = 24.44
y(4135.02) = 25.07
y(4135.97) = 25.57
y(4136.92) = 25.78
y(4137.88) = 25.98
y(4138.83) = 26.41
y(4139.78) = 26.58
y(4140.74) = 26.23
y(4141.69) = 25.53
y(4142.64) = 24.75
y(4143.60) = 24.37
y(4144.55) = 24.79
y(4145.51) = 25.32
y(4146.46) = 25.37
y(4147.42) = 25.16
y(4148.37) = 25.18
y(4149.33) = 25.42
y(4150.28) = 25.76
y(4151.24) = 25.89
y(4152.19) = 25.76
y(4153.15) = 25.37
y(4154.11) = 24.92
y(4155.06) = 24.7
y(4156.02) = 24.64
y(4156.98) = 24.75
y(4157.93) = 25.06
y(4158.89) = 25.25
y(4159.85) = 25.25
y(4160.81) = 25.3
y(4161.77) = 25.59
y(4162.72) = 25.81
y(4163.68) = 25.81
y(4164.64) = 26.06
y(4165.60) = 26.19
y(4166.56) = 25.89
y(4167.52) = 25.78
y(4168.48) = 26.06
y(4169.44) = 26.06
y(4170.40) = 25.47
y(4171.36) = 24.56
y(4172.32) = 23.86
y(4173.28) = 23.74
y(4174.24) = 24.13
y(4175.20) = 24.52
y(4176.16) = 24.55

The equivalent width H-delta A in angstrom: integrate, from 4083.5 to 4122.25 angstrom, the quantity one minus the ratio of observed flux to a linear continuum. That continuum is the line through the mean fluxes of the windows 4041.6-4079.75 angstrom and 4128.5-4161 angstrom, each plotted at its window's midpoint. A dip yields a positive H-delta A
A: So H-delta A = 5.4 angstrom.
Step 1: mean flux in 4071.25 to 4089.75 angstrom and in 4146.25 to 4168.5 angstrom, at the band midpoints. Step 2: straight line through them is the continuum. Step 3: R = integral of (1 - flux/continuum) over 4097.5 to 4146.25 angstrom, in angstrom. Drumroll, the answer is 4.11 angstrom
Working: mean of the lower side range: 24.5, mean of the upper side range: 25.4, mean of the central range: 22.9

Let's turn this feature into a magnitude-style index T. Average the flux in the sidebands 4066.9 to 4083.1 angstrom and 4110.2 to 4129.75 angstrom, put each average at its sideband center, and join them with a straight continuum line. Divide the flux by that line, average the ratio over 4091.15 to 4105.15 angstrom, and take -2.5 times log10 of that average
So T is 0.32 mag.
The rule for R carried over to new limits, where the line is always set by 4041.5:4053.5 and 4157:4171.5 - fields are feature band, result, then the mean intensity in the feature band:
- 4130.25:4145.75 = 0.2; 25.3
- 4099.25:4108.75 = 3.3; 16.8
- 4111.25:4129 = 0.8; 24.5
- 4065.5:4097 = 1.8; 24.2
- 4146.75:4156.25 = 0.1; 25.3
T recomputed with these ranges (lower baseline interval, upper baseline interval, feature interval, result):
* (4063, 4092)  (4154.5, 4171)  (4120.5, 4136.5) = 0.01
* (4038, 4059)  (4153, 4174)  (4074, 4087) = 0.05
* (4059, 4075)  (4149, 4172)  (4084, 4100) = 0.12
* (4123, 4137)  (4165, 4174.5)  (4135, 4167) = -0.02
